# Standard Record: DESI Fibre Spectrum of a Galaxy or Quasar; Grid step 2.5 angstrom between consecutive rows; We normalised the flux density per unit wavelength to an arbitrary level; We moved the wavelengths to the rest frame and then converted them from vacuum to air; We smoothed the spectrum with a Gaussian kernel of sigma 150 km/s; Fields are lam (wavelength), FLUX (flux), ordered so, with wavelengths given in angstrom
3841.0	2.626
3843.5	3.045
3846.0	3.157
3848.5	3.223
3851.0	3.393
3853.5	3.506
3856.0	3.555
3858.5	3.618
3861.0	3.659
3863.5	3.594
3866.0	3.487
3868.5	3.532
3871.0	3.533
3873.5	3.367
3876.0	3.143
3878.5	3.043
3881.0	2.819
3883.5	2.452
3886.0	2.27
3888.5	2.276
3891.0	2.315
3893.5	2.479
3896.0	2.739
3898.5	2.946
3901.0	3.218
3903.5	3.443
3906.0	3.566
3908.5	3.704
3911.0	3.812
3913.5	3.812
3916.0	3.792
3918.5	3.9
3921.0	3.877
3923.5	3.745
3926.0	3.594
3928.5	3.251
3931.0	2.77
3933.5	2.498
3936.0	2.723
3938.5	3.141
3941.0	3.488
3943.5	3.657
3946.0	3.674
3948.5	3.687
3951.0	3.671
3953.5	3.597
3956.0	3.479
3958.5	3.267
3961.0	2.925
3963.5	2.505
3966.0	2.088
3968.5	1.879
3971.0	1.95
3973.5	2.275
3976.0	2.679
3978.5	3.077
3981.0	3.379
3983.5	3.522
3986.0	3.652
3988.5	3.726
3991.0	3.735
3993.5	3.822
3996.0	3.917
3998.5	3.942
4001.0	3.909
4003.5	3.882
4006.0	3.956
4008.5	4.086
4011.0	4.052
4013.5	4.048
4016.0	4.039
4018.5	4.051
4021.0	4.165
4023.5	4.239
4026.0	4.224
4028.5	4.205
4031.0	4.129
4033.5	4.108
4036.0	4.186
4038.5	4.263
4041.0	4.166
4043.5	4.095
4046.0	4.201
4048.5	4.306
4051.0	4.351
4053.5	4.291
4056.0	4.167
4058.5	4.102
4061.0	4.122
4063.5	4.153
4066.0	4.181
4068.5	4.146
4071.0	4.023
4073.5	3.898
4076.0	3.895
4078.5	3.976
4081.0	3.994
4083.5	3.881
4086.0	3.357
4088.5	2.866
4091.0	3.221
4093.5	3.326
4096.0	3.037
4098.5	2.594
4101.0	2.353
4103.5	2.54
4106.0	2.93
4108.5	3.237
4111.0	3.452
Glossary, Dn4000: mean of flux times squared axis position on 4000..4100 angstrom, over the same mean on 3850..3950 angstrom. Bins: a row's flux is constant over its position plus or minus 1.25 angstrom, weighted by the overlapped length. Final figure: 1.30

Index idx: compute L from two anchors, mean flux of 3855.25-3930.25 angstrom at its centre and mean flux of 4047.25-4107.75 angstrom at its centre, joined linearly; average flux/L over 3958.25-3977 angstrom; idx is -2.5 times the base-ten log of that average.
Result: 0.39 mag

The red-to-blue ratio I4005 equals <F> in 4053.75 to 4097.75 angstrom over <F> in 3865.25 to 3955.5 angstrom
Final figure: 1.2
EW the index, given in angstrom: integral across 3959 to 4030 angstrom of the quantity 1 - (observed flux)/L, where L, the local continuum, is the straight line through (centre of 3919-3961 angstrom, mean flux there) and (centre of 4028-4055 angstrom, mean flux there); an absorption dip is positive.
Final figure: 6.47 angstrom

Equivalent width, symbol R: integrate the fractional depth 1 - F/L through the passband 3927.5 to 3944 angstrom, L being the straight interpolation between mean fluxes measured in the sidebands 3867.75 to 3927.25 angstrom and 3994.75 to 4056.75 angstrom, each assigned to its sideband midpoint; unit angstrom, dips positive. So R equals 2.10 angstrom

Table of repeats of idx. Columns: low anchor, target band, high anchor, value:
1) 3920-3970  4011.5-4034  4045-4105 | -0.18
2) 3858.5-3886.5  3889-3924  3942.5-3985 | -0.07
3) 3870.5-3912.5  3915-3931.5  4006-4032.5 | -0.10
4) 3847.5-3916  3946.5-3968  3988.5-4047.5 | 0.18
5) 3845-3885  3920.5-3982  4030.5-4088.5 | 0.19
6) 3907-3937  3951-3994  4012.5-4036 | 0.24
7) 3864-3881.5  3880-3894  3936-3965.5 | 0.34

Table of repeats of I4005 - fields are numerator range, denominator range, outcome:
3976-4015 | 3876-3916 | 1.24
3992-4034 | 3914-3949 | 1.18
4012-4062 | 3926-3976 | 1.40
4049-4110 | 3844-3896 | 1.16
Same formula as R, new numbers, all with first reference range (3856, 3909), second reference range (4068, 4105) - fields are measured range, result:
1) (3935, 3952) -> -1.3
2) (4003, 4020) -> -3.8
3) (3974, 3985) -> 0.4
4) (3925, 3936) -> 0.7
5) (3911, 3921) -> -2.2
